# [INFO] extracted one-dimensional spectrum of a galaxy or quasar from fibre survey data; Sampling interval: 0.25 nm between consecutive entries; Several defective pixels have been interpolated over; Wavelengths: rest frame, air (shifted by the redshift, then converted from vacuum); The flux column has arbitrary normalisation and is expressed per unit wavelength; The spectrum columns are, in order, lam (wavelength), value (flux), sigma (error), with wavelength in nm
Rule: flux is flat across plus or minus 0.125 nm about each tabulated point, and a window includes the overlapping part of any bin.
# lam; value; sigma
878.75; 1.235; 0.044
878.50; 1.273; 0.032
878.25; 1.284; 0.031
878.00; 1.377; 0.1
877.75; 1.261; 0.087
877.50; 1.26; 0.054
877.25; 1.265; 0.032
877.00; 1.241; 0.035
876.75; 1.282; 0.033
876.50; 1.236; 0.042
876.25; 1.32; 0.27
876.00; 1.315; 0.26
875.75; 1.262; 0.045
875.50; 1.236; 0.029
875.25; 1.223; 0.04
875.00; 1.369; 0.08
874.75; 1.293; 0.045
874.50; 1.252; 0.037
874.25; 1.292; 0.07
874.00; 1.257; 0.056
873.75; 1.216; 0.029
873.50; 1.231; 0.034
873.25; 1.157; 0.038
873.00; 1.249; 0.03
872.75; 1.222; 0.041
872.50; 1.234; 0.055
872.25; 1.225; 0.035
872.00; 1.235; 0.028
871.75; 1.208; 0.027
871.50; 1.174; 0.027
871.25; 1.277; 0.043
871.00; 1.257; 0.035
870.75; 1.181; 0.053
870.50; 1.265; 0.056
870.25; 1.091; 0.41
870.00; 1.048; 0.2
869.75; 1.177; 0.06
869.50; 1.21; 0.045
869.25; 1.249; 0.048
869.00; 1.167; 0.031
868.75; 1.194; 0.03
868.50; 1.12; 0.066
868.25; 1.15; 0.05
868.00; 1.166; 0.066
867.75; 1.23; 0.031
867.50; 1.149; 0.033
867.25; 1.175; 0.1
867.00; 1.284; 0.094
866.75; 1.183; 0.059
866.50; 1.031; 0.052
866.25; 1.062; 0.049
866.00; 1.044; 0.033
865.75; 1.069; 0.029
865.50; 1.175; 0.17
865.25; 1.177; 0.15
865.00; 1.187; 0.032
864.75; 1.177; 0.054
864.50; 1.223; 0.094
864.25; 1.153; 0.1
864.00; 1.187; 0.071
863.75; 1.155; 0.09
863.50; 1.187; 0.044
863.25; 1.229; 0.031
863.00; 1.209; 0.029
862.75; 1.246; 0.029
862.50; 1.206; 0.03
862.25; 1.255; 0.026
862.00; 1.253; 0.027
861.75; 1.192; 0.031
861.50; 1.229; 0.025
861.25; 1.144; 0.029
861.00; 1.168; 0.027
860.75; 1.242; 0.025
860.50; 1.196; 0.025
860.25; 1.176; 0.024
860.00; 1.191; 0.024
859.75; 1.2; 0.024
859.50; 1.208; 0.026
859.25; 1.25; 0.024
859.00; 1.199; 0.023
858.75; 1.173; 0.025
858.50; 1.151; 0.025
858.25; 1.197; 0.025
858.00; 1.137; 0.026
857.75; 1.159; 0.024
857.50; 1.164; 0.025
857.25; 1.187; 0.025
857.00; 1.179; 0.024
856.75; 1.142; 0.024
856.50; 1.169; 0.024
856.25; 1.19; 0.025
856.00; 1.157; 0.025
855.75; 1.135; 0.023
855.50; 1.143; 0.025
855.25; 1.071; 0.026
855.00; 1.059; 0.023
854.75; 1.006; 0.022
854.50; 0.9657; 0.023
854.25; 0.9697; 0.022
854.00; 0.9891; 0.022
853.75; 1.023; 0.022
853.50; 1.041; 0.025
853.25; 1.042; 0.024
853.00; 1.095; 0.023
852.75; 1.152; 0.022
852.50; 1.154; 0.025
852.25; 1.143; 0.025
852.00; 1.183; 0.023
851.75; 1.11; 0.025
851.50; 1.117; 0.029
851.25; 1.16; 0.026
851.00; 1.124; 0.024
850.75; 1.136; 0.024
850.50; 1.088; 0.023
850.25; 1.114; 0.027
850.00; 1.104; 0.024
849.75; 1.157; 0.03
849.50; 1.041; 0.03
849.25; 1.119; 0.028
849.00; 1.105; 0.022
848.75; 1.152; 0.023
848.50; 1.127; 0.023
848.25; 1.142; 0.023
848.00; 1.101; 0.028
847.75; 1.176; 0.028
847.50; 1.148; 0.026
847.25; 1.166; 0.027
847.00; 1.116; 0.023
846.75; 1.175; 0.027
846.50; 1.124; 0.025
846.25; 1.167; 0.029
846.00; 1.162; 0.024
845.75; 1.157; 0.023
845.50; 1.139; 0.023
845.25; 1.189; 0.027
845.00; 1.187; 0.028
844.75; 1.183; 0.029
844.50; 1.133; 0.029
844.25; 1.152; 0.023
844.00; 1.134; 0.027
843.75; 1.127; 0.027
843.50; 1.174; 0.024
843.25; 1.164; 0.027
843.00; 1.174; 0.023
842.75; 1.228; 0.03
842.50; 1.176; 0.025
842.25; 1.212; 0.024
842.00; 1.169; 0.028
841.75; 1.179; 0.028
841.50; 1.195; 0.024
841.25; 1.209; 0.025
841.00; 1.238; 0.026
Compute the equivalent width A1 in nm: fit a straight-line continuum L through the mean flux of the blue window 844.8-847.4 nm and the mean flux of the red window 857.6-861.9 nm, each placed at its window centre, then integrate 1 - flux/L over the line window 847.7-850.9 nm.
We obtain 0.13 nm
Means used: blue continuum 1.16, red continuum 1.19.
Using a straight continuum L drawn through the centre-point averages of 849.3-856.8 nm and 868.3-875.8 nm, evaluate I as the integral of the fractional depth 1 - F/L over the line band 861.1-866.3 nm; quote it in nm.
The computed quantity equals -0.07 nm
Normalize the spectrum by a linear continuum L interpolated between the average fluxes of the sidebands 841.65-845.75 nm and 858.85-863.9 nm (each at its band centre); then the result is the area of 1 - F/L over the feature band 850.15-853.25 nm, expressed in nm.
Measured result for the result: 0.15 nm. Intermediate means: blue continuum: 1.17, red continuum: 1.21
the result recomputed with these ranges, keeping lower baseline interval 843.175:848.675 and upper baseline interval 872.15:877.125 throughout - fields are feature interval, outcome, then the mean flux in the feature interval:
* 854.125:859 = 0.27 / 1.13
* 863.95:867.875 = 0.22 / 1.16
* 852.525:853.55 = 0.07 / 1.09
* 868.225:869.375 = 0.05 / 1.18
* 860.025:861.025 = 0.01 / 1.2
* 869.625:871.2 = 0.08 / 1.17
